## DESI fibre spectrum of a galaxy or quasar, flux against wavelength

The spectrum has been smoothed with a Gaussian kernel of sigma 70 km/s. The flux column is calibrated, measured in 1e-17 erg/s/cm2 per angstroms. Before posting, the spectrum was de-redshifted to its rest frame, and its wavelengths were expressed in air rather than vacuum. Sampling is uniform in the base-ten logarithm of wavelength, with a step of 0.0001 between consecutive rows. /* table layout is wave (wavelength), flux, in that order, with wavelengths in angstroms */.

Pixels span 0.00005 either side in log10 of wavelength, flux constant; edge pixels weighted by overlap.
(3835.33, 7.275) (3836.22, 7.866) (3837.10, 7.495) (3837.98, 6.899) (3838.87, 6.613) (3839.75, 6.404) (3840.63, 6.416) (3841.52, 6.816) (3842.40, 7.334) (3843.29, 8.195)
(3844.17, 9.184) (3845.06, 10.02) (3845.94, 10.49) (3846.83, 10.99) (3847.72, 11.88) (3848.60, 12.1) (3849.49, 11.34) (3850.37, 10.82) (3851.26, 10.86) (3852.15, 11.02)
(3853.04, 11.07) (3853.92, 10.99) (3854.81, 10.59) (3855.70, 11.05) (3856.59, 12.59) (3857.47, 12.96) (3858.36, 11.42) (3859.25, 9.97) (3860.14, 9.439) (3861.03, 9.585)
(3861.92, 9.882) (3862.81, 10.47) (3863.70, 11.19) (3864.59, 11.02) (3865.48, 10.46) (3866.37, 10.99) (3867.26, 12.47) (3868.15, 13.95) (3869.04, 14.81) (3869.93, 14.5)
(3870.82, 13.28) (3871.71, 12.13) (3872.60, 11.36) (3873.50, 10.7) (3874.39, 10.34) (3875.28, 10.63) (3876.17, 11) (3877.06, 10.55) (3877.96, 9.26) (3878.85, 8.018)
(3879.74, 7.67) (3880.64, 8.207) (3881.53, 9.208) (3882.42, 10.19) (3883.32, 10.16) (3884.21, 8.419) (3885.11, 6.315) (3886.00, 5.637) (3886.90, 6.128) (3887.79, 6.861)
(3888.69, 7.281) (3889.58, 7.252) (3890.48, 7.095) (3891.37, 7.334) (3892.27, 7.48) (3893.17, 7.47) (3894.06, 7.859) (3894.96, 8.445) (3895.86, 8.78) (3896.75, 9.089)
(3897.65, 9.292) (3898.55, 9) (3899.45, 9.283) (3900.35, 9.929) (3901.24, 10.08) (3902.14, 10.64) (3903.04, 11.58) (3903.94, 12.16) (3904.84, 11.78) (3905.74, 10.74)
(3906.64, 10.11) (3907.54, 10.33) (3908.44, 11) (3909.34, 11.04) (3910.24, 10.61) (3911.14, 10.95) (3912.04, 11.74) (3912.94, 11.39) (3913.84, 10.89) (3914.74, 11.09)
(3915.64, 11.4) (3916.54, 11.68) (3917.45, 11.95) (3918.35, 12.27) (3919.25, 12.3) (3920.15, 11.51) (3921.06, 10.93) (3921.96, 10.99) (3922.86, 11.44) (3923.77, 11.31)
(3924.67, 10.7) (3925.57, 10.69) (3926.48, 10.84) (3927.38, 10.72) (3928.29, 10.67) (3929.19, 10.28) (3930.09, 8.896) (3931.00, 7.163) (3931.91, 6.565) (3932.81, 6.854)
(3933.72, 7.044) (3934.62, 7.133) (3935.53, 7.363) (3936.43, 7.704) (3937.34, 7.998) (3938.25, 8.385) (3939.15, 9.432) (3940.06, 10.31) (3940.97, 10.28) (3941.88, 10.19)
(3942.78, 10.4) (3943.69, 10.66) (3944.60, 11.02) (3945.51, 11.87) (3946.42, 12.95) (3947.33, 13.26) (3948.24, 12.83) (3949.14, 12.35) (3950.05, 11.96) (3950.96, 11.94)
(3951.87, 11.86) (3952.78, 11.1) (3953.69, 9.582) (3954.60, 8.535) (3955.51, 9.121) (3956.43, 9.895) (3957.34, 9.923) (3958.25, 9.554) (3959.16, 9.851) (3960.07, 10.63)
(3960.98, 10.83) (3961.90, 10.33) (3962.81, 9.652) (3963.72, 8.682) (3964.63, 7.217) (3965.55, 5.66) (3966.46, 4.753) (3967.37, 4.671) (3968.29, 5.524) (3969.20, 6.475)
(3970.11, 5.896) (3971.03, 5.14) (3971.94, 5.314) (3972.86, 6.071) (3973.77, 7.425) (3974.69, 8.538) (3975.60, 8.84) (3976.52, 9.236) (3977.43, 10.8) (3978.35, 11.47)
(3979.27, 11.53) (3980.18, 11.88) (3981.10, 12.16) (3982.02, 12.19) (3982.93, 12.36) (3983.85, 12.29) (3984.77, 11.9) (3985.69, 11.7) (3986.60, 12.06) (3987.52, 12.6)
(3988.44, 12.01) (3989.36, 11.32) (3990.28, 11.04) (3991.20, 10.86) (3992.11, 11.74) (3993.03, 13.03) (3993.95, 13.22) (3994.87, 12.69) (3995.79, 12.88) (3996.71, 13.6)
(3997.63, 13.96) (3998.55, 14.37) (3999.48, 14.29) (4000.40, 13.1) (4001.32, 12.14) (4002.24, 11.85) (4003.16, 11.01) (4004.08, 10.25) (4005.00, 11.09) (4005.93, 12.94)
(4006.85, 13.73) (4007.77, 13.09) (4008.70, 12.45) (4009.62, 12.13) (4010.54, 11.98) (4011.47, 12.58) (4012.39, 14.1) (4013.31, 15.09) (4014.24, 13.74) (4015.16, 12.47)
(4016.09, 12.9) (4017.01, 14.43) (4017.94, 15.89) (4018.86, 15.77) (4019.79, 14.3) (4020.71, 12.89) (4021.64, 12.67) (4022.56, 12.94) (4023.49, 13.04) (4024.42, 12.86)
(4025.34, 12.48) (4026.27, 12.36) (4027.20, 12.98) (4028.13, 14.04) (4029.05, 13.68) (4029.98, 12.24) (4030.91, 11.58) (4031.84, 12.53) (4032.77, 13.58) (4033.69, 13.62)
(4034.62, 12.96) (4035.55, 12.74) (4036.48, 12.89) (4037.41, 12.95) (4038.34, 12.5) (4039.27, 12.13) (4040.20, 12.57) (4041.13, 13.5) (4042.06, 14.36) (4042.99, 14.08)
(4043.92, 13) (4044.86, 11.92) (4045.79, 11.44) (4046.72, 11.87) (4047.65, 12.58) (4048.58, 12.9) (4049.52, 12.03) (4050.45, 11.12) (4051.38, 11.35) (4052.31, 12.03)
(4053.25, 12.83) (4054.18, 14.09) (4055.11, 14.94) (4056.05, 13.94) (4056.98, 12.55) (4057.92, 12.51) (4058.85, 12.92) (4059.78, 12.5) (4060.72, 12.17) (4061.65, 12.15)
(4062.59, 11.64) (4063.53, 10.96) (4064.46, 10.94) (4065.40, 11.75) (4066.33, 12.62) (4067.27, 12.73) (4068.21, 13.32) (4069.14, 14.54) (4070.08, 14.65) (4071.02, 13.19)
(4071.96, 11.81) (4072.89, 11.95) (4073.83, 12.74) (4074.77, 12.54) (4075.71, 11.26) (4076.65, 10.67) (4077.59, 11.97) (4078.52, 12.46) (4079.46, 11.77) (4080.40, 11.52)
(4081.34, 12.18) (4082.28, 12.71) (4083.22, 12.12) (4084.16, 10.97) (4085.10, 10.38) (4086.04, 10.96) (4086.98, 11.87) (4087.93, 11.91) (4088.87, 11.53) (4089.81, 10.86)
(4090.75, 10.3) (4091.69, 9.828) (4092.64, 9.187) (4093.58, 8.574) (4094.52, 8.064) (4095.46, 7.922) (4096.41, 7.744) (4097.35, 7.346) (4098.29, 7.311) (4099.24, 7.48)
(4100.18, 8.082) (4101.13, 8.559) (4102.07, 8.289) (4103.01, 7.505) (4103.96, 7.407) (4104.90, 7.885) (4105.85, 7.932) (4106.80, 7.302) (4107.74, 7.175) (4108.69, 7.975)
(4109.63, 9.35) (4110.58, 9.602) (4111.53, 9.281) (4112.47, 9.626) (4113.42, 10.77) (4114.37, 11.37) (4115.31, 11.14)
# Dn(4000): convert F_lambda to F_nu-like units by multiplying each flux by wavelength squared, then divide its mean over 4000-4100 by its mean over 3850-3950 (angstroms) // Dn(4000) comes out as 1.29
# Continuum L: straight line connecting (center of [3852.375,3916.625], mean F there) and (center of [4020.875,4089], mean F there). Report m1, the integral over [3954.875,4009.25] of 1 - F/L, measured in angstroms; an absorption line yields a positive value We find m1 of 4.8 angstroms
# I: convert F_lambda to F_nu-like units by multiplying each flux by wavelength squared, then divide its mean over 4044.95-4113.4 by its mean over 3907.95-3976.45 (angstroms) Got 1.2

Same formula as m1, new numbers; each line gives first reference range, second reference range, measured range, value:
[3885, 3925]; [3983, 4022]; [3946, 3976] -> 6.59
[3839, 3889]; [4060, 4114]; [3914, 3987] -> 2.93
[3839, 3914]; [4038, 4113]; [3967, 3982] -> 3.16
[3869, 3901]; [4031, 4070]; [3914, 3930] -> -2.01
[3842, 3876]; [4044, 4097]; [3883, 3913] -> 5.49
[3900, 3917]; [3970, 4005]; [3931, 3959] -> 3.03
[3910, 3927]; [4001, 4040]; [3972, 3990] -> 2.31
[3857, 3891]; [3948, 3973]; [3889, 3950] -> -4.85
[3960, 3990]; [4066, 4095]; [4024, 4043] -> -4.22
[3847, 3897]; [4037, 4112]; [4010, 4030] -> -4.78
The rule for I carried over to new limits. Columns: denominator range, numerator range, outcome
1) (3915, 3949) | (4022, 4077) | 1.31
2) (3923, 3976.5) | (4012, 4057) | 1.49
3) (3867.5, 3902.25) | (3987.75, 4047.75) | 1.47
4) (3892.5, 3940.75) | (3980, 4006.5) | 1.28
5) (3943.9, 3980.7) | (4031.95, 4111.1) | 1.27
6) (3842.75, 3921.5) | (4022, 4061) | 1.35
